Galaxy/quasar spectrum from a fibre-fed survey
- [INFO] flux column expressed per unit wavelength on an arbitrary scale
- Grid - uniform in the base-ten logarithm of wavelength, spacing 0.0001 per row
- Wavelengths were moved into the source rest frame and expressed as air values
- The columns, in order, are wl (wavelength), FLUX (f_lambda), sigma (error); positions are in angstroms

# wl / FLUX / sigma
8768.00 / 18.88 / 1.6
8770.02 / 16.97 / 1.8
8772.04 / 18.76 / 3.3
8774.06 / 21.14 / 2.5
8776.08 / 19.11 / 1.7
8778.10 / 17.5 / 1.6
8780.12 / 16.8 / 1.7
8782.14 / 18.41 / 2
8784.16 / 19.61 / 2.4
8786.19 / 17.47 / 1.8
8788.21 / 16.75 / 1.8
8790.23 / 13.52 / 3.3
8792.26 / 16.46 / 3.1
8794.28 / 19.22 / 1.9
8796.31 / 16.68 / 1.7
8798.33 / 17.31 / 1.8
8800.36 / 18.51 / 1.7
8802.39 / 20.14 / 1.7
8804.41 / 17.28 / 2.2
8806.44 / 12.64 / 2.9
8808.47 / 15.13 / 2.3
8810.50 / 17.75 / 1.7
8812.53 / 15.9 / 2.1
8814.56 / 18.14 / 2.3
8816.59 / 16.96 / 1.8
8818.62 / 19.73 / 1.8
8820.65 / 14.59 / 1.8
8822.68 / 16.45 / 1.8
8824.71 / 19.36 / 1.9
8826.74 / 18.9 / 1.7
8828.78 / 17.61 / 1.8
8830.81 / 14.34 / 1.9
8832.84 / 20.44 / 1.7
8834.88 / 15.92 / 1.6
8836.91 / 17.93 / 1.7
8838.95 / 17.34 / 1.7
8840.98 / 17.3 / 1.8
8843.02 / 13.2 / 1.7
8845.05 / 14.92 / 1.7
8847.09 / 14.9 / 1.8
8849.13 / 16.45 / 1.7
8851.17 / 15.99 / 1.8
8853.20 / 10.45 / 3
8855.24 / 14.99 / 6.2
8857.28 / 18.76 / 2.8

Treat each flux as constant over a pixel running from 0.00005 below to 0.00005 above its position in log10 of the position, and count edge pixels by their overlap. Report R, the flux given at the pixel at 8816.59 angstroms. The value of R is 16.96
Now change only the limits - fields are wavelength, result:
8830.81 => 14.34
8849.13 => 16.45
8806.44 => 12.64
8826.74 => 18.9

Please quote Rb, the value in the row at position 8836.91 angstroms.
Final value 17.93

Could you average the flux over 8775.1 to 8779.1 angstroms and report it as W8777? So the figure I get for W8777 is 18.3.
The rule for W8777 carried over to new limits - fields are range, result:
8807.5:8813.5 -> 16.3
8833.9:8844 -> 16.4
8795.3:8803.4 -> 18.2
